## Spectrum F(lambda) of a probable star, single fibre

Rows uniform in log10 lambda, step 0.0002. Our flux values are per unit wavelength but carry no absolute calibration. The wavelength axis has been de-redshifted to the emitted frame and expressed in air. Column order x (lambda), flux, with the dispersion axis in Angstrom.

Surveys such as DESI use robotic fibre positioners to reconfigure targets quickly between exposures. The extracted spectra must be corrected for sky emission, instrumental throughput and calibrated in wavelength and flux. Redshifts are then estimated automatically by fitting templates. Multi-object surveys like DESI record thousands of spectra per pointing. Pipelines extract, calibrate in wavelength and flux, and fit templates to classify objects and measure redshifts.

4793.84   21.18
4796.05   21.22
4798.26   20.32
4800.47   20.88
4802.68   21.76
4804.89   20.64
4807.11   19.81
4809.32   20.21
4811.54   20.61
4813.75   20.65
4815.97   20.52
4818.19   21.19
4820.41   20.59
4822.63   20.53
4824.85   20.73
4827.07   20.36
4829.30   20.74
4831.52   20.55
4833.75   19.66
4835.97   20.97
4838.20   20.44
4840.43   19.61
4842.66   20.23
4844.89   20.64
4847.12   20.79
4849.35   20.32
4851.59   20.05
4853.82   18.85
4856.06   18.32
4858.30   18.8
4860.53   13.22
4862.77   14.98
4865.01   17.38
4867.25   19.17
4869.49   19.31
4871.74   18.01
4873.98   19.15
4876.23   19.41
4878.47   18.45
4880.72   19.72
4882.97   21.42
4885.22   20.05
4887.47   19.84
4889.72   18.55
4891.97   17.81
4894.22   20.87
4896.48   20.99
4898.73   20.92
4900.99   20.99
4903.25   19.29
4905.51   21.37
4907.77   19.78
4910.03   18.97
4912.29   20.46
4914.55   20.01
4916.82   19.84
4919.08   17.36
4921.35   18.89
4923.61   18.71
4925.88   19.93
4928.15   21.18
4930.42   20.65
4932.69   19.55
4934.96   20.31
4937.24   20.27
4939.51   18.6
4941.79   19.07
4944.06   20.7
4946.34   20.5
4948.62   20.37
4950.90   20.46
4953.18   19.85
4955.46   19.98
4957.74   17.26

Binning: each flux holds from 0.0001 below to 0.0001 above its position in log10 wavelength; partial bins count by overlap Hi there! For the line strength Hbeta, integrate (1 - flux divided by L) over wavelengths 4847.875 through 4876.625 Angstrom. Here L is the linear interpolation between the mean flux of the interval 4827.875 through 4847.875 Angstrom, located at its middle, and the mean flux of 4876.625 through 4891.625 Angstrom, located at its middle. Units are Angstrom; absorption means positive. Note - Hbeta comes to 2.5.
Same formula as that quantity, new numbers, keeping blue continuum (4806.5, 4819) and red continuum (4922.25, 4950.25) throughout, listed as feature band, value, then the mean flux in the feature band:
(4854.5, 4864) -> 1.80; 16.5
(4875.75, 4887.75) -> 0.23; 19.8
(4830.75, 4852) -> 0.06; 20.3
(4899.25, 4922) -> 0.40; 19.7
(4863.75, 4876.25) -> 1.01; 18.6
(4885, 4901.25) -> 0.18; 20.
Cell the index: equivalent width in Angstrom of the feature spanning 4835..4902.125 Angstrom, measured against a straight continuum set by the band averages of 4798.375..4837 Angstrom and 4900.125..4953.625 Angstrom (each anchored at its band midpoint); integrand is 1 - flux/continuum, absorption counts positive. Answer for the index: 3.2 Angstrom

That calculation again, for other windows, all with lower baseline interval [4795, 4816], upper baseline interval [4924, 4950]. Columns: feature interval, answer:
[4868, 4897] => 1.20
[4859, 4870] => 1.97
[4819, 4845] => 0.16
